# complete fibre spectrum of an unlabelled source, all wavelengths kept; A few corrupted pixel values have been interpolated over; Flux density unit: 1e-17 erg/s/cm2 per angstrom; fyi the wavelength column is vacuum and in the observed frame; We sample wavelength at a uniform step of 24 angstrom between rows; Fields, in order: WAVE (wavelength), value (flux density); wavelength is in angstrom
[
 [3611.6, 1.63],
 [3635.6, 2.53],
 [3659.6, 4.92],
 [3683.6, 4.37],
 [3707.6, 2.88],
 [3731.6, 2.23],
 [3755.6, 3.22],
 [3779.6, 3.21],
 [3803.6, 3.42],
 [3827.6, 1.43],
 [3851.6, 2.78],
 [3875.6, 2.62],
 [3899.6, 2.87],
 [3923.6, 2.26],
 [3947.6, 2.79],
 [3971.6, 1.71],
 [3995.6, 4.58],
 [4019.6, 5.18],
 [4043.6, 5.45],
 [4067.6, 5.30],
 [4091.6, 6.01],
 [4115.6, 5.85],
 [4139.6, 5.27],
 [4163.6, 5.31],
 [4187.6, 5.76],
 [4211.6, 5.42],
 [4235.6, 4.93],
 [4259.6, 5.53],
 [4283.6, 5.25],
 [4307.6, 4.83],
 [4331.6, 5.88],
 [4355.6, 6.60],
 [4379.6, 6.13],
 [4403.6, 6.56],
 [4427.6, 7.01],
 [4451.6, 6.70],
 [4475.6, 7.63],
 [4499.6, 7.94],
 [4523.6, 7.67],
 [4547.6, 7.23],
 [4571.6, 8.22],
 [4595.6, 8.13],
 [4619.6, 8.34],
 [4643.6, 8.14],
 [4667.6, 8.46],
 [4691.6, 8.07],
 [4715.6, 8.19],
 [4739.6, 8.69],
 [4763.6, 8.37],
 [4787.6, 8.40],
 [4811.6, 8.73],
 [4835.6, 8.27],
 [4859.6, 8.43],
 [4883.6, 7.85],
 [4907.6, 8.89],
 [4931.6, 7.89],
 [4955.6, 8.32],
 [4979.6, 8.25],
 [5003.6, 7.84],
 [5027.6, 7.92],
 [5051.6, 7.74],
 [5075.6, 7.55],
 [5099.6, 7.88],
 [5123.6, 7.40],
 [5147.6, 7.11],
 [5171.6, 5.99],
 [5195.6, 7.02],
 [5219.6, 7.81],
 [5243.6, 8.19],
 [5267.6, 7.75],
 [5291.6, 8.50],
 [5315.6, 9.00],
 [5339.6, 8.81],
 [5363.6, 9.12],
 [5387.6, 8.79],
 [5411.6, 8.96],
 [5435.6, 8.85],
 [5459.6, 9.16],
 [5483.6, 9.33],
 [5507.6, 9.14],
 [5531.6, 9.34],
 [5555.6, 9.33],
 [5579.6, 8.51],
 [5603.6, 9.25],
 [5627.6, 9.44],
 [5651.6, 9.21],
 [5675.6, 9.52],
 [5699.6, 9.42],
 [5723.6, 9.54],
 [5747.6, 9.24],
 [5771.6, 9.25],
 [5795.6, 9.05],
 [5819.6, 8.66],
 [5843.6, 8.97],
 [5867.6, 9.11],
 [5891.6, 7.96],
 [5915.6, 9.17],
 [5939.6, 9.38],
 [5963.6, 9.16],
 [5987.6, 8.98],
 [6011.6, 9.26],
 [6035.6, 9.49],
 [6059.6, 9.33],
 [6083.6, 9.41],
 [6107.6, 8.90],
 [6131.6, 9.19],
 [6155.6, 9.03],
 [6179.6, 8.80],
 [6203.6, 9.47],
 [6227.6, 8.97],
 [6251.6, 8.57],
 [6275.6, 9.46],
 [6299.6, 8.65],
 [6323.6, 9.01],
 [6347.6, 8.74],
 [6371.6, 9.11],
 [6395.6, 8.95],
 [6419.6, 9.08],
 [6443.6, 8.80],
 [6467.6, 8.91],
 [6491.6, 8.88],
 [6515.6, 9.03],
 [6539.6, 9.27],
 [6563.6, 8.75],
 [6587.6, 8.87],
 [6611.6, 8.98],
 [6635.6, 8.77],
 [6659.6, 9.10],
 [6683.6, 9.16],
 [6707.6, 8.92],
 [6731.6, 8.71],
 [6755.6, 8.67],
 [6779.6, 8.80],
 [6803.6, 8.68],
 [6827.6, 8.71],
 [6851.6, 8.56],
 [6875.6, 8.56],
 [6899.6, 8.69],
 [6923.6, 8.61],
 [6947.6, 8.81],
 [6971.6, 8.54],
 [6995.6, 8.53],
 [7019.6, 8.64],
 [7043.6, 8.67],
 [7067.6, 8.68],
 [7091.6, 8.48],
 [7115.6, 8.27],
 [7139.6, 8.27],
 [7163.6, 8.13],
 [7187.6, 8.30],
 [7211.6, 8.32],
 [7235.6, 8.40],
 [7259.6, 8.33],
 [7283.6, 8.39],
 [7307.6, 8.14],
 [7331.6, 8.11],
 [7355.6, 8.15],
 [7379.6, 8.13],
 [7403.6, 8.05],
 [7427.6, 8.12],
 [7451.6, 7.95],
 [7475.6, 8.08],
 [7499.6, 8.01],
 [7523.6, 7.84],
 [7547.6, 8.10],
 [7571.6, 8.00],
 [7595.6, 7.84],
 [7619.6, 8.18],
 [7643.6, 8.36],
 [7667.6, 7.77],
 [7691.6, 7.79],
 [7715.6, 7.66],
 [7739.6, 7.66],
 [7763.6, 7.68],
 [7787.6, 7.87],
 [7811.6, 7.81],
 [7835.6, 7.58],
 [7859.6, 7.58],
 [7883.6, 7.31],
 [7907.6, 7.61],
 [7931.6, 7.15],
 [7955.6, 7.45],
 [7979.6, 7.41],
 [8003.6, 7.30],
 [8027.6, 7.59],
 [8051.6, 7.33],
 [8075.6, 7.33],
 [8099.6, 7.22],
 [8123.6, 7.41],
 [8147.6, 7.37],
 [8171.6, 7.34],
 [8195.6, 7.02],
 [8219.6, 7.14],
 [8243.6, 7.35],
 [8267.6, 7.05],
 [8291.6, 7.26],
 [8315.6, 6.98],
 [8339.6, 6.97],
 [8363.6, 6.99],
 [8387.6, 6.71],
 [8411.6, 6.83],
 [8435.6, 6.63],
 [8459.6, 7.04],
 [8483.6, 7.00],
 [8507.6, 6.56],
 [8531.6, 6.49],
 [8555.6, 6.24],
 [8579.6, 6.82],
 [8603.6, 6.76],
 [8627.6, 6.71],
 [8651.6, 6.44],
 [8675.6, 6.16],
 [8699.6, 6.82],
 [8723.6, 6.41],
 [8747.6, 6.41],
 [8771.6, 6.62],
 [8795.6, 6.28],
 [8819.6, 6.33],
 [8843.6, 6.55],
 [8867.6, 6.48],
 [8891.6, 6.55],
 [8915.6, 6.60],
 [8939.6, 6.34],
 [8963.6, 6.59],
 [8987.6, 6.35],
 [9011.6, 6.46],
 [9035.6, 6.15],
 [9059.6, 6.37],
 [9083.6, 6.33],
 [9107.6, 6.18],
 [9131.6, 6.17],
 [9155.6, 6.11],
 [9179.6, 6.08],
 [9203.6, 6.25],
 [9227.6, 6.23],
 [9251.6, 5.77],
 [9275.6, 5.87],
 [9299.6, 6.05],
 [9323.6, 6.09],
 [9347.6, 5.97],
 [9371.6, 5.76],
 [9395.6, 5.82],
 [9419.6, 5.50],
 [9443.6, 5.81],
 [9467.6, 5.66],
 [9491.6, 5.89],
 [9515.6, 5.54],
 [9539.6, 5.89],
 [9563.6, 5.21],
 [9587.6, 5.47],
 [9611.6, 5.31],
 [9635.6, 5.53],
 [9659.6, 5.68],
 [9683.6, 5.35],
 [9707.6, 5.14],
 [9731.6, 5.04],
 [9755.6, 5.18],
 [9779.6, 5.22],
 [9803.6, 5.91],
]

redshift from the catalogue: 0.000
